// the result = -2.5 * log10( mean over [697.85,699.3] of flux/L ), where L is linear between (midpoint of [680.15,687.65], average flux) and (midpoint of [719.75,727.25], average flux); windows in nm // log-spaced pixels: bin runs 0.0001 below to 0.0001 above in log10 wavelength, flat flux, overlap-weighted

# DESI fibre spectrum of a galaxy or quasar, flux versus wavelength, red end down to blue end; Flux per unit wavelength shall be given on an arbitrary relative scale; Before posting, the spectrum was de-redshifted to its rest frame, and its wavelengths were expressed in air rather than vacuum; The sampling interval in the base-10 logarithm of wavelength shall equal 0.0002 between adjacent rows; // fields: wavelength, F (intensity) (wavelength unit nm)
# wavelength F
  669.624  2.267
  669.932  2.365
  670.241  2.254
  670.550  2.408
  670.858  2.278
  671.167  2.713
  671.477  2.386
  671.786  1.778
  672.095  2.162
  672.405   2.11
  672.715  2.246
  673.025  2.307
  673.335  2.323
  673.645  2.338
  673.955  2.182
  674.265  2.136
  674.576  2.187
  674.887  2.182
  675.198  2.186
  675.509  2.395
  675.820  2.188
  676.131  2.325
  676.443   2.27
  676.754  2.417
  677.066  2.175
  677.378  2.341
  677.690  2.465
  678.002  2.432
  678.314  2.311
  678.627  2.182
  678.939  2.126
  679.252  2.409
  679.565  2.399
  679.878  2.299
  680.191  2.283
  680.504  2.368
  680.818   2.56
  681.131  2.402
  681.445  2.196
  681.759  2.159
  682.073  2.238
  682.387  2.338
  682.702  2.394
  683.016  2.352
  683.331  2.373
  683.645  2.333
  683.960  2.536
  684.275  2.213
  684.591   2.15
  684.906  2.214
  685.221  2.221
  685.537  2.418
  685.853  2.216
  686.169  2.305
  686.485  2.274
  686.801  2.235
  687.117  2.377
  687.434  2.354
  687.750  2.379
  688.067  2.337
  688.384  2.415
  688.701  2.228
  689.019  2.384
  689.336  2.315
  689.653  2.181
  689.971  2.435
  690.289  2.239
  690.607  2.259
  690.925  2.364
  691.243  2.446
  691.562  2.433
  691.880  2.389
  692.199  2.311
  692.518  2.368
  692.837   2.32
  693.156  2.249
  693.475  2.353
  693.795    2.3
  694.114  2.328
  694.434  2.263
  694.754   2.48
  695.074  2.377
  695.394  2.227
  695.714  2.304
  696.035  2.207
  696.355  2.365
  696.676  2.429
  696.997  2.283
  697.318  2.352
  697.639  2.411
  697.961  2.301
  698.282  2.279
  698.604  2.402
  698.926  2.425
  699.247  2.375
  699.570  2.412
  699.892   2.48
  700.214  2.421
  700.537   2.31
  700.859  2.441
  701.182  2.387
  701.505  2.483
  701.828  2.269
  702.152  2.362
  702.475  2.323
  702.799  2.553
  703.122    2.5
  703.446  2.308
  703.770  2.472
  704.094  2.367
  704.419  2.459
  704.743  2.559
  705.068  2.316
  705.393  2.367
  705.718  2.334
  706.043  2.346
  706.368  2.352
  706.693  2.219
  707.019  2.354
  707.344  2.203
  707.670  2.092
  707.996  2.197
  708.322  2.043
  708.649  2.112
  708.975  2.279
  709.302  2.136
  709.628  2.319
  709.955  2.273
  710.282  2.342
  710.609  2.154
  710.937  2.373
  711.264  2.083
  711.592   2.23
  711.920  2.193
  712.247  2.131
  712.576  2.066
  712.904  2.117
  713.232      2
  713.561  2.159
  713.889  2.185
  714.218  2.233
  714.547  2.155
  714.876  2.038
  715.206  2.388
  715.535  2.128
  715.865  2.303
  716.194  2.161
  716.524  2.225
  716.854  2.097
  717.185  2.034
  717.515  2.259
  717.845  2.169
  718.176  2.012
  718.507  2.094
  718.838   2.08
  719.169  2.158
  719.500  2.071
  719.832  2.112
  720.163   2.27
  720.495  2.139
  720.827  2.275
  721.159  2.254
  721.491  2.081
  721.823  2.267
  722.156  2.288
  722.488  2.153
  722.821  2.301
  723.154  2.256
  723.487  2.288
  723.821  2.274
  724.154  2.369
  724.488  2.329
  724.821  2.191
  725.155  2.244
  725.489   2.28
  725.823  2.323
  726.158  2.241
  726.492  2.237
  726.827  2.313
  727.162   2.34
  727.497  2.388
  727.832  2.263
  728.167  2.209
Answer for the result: -0.03 mag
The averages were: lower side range 2.31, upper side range 2.25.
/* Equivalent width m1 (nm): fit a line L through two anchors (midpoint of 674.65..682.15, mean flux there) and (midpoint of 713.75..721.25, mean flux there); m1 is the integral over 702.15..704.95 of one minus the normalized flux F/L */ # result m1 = -0.28 nm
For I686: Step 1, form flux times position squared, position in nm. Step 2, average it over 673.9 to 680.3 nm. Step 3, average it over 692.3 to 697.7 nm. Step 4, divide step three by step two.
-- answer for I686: 1.1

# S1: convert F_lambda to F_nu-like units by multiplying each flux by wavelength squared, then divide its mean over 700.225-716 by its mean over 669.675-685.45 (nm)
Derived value 1.08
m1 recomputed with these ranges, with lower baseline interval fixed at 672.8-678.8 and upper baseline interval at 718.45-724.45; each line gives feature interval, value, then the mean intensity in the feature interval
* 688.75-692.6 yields -0.14 nm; 2.34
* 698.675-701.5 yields -0.21 nm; 2.41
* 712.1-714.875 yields 0.12 nm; 2.13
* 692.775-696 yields -0.09 nm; 2.32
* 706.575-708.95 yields 0.06 nm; 2.18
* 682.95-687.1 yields -0.06 nm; 2.3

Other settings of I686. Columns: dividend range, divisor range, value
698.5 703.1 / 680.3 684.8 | 1.09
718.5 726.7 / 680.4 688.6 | 1.07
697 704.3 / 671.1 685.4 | 1.12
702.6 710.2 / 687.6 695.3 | 1.03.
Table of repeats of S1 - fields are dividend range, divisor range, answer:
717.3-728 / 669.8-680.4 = 1.12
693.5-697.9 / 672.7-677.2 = 1.10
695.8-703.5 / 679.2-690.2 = 1.07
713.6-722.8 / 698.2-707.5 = 0.95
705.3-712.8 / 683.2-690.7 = 1.03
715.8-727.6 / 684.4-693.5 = 1.05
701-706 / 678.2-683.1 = 1.11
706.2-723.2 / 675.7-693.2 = 1.03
